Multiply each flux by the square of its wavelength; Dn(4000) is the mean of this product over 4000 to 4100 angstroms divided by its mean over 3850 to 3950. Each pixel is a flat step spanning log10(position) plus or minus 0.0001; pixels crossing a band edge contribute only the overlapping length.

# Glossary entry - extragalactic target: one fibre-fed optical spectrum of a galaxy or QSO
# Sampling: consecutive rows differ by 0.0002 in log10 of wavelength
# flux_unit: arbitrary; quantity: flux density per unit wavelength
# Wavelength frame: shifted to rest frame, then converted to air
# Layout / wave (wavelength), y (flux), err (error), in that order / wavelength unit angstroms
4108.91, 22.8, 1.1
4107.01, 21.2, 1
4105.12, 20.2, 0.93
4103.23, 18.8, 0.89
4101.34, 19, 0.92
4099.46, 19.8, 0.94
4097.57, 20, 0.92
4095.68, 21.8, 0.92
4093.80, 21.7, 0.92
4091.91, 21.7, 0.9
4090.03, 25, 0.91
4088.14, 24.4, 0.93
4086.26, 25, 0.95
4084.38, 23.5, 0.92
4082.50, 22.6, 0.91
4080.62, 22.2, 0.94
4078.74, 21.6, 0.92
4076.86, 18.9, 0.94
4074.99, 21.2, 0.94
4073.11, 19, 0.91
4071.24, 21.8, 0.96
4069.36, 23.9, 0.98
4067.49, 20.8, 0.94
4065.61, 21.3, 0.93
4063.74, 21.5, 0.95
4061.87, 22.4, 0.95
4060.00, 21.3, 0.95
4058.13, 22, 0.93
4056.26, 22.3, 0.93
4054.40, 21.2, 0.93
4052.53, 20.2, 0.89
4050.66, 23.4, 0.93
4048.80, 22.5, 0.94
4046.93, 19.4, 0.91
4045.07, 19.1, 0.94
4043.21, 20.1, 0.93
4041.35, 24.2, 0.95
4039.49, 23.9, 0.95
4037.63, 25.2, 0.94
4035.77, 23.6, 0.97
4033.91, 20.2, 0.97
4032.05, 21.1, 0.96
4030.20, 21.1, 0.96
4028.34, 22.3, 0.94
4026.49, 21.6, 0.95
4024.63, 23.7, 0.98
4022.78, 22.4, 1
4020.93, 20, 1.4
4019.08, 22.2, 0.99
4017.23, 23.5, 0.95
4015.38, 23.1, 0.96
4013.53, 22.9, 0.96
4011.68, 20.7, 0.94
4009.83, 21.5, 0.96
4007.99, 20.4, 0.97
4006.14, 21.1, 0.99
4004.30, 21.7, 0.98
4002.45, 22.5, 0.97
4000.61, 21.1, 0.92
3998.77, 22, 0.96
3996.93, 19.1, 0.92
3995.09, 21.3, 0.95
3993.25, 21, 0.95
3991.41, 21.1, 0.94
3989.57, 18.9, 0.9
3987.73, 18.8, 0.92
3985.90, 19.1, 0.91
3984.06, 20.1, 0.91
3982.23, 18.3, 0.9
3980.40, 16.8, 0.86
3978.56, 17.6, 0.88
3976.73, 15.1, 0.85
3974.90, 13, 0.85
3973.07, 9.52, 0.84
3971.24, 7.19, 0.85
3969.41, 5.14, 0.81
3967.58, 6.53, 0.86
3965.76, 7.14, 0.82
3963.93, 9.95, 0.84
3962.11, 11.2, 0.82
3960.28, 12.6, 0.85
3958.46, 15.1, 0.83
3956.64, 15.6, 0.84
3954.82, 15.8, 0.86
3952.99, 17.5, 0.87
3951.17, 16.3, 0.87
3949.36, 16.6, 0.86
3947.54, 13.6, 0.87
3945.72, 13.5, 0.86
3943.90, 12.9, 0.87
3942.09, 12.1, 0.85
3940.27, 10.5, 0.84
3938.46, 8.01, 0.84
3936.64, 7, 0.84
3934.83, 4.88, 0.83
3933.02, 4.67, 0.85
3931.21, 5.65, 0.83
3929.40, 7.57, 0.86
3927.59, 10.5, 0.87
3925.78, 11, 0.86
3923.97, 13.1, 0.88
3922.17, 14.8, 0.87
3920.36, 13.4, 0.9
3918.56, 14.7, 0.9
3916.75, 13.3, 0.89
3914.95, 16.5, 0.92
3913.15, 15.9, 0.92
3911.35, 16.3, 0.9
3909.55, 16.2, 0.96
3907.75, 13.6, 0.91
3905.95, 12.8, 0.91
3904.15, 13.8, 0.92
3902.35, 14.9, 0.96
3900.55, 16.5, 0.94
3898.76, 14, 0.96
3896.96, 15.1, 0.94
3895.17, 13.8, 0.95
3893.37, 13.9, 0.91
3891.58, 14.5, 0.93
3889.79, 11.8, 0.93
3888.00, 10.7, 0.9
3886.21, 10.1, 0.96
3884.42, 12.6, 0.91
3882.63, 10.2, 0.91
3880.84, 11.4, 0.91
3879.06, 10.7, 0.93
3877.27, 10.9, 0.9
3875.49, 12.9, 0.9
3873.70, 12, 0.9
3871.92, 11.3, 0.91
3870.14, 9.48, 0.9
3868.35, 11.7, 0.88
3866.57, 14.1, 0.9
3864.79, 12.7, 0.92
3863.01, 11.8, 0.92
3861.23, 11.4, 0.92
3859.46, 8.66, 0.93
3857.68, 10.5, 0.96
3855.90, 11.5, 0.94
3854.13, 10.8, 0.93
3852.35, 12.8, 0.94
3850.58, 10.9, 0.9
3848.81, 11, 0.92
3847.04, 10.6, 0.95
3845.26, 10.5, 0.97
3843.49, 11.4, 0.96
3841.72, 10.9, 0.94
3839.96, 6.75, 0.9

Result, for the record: 1.96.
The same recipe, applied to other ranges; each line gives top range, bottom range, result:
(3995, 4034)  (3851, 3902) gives 1.92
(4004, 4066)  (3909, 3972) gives 1.95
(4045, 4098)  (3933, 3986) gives 1.85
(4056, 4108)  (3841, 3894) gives 2.10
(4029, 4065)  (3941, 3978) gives 1.85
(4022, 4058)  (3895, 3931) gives 1.71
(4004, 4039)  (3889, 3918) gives 1.61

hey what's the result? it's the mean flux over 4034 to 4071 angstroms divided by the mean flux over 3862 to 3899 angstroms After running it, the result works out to 1.8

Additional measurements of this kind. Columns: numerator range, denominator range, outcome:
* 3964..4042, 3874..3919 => 1.42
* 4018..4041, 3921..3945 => 2.35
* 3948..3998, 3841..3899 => 1.29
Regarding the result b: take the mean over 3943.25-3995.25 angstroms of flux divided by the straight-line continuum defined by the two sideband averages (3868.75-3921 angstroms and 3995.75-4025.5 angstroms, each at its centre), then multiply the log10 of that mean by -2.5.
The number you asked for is 0.27 mag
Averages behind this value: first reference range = 13.2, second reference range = 21.7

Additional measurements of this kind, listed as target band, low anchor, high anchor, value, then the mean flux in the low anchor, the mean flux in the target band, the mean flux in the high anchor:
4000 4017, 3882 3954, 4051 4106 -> -0.23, 12.6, 21.7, 21.6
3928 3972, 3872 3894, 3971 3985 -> 0.30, 11.8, 10.7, 15.1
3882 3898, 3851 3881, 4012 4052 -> 0.04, 11.4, 12.6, 22.1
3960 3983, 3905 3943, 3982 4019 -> 0.46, 11.5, 11.5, 21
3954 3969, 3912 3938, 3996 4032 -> 0.30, 10.9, 11.5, 21.7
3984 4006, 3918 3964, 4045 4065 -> -0.24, 11.9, 20.6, 21.5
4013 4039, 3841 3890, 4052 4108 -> -0.18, 11.3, 22.4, 21.6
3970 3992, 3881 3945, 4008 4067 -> 0.10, 12.2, 16.1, 21.9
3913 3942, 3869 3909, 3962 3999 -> 0.27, 12.6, 10.6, 15.2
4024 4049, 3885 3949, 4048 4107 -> -0.14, 12.4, 22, 21.6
